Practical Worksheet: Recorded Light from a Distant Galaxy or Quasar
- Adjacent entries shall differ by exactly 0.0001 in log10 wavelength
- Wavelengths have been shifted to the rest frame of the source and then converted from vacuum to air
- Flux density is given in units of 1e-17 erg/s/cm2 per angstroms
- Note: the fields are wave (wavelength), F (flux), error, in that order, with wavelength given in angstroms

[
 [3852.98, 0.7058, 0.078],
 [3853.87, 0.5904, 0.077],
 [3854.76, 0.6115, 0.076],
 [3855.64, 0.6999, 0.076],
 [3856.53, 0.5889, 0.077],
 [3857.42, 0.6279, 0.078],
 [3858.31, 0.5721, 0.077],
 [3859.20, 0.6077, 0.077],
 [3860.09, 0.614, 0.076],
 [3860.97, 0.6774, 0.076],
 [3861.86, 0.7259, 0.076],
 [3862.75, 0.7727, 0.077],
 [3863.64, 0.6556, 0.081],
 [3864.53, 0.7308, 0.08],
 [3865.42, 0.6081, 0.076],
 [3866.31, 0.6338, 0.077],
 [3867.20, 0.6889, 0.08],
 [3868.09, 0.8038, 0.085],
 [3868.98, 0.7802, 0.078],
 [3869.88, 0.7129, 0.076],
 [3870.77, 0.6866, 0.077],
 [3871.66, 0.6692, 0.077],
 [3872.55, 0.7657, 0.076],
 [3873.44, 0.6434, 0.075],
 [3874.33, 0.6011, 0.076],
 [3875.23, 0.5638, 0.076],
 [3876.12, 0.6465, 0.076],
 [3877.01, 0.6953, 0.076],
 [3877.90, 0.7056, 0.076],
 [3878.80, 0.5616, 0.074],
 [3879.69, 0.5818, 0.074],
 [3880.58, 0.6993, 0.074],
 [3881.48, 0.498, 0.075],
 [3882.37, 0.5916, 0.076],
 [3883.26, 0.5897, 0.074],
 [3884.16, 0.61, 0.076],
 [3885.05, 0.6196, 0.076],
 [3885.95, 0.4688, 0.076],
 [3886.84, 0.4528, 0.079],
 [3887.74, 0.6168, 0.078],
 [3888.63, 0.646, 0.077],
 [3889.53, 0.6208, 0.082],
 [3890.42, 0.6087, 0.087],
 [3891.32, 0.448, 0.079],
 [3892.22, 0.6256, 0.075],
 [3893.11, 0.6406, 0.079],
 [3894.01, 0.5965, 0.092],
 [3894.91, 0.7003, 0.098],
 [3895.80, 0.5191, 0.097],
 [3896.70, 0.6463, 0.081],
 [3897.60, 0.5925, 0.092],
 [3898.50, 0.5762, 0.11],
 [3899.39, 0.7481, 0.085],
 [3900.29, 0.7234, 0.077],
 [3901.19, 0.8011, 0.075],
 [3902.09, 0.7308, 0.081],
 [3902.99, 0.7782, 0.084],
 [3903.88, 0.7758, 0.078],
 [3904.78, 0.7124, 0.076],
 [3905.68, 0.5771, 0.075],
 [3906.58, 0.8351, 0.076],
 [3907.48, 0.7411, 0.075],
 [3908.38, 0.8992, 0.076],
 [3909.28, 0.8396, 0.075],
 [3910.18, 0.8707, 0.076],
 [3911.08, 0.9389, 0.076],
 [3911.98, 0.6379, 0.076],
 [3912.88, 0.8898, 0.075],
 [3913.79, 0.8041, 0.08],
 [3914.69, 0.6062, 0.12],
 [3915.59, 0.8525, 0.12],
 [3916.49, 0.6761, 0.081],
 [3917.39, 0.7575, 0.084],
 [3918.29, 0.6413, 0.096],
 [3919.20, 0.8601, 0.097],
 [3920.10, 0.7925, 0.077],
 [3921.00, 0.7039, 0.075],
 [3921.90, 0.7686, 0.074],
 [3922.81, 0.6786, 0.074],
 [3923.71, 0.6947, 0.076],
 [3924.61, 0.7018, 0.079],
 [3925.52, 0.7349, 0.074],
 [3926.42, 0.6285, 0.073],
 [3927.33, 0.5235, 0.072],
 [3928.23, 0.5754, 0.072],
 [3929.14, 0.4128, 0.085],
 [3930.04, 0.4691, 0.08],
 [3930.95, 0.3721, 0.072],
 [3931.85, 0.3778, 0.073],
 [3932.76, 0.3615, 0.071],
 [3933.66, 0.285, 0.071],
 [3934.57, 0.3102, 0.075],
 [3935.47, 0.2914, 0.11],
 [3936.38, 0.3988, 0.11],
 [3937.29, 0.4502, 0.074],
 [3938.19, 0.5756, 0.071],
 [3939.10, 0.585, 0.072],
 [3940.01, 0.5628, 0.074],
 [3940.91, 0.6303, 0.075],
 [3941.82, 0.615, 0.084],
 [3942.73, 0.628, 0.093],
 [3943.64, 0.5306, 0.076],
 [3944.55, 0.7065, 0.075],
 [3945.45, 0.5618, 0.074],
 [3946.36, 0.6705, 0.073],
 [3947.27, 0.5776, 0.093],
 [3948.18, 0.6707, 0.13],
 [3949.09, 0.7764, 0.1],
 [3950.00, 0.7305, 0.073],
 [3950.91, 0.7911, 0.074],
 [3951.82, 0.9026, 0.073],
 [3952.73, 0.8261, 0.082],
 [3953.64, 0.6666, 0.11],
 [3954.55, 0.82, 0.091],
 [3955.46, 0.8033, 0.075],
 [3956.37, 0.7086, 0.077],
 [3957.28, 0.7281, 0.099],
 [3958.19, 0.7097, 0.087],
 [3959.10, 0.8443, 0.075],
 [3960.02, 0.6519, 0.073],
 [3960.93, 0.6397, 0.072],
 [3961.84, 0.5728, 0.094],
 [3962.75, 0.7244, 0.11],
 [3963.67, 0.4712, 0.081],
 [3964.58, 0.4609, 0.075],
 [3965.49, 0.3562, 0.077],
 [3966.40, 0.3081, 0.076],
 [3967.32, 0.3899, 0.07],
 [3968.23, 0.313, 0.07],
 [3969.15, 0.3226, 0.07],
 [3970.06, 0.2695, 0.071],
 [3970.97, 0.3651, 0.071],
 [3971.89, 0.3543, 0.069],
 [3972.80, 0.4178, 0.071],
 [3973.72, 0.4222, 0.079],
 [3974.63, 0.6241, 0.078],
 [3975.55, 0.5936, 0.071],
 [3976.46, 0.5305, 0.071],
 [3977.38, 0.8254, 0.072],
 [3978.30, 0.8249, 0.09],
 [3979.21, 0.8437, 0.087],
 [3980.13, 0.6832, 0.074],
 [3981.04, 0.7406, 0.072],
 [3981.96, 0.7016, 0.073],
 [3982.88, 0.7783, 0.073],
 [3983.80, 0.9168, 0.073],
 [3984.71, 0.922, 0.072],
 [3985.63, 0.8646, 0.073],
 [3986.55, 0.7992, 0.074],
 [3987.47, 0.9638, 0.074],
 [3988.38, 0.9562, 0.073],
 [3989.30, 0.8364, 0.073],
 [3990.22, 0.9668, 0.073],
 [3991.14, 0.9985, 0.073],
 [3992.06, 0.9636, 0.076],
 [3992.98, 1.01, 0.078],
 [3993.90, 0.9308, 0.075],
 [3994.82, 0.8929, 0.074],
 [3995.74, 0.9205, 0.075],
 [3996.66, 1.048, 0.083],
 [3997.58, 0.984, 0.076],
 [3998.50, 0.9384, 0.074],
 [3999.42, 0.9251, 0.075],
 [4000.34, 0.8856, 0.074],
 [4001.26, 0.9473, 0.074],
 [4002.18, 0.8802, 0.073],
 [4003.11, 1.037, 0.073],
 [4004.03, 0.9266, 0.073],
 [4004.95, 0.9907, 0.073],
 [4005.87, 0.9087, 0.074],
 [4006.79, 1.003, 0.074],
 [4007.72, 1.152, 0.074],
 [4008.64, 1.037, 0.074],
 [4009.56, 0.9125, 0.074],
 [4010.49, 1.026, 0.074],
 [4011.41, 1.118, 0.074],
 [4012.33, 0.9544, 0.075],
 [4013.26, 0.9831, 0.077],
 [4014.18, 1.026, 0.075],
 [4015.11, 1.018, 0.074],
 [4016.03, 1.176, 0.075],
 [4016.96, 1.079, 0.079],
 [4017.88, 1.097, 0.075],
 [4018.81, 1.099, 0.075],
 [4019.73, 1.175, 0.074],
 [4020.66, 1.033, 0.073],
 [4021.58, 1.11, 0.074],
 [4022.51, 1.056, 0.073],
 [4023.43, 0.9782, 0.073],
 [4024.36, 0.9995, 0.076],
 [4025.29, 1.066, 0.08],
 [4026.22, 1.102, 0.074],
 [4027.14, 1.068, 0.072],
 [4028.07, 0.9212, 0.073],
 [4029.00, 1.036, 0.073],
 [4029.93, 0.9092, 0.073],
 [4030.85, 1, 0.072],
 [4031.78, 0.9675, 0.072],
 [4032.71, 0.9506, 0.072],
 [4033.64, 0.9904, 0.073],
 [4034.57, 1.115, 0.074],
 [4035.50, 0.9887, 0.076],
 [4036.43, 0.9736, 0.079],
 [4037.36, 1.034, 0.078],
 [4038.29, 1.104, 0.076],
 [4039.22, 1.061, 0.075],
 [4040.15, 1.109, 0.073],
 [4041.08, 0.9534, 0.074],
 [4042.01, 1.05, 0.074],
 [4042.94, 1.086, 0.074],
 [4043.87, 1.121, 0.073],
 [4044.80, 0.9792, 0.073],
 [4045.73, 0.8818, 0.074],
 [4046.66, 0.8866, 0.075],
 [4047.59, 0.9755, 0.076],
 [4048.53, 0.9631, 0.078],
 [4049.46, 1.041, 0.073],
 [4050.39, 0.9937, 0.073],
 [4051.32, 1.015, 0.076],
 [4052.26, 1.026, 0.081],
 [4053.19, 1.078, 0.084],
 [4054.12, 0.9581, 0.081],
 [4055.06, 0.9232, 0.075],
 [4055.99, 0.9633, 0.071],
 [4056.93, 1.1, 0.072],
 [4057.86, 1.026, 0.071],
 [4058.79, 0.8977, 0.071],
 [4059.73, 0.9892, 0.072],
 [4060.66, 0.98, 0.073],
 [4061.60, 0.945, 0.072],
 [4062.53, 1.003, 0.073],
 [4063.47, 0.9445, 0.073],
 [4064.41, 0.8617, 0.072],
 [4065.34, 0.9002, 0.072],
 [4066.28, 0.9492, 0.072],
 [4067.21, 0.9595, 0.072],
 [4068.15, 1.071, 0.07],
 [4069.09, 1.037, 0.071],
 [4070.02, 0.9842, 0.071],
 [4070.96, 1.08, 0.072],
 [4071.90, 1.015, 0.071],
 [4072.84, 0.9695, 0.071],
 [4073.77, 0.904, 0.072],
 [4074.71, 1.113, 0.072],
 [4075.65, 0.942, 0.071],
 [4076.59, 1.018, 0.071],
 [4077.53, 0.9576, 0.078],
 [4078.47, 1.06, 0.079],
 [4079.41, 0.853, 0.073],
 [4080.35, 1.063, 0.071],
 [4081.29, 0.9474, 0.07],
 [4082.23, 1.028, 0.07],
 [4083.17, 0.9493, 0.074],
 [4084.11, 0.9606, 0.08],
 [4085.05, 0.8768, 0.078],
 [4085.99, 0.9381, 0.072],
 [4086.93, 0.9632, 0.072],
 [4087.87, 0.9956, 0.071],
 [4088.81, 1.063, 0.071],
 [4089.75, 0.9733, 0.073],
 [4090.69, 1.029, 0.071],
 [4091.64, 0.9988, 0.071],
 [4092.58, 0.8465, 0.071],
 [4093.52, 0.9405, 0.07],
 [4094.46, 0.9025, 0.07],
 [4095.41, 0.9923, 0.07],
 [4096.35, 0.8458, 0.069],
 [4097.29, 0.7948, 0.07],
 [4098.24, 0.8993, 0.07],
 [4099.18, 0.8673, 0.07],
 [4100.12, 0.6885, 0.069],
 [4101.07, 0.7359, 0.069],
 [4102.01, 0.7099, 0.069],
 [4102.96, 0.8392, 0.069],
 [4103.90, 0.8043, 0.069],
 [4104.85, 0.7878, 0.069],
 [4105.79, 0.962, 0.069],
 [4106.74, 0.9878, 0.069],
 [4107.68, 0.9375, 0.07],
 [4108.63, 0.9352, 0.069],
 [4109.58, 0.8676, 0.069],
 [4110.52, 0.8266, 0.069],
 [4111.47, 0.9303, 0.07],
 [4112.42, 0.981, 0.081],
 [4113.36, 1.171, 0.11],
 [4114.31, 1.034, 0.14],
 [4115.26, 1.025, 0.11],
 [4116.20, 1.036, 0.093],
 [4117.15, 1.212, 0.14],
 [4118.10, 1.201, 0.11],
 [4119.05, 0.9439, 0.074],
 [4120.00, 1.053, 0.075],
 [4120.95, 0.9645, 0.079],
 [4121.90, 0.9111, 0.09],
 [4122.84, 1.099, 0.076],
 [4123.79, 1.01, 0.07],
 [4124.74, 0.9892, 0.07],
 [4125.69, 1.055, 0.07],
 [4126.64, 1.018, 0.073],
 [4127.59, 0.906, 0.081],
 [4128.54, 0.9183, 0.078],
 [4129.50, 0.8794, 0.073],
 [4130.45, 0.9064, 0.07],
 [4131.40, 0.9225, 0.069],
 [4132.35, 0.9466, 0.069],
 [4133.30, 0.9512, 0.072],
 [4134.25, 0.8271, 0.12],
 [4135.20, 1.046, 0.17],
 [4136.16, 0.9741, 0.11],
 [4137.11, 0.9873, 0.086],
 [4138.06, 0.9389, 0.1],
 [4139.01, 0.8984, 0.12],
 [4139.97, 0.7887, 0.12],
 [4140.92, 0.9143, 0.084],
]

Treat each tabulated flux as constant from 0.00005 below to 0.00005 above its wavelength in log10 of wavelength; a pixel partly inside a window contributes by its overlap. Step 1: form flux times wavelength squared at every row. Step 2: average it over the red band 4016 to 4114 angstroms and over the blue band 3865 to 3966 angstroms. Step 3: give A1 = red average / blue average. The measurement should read 1.63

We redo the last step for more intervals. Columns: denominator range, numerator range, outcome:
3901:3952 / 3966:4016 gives 1.30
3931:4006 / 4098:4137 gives 1.47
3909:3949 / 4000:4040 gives 1.73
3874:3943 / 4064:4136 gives 1.67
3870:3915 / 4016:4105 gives 1.59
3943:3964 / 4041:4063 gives 1.49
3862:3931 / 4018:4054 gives 1.63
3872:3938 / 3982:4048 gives 1.65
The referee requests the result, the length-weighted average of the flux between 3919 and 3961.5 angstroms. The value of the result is 0.622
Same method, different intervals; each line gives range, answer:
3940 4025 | 0.8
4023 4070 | 0.998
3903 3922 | 0.771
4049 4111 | 0.947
